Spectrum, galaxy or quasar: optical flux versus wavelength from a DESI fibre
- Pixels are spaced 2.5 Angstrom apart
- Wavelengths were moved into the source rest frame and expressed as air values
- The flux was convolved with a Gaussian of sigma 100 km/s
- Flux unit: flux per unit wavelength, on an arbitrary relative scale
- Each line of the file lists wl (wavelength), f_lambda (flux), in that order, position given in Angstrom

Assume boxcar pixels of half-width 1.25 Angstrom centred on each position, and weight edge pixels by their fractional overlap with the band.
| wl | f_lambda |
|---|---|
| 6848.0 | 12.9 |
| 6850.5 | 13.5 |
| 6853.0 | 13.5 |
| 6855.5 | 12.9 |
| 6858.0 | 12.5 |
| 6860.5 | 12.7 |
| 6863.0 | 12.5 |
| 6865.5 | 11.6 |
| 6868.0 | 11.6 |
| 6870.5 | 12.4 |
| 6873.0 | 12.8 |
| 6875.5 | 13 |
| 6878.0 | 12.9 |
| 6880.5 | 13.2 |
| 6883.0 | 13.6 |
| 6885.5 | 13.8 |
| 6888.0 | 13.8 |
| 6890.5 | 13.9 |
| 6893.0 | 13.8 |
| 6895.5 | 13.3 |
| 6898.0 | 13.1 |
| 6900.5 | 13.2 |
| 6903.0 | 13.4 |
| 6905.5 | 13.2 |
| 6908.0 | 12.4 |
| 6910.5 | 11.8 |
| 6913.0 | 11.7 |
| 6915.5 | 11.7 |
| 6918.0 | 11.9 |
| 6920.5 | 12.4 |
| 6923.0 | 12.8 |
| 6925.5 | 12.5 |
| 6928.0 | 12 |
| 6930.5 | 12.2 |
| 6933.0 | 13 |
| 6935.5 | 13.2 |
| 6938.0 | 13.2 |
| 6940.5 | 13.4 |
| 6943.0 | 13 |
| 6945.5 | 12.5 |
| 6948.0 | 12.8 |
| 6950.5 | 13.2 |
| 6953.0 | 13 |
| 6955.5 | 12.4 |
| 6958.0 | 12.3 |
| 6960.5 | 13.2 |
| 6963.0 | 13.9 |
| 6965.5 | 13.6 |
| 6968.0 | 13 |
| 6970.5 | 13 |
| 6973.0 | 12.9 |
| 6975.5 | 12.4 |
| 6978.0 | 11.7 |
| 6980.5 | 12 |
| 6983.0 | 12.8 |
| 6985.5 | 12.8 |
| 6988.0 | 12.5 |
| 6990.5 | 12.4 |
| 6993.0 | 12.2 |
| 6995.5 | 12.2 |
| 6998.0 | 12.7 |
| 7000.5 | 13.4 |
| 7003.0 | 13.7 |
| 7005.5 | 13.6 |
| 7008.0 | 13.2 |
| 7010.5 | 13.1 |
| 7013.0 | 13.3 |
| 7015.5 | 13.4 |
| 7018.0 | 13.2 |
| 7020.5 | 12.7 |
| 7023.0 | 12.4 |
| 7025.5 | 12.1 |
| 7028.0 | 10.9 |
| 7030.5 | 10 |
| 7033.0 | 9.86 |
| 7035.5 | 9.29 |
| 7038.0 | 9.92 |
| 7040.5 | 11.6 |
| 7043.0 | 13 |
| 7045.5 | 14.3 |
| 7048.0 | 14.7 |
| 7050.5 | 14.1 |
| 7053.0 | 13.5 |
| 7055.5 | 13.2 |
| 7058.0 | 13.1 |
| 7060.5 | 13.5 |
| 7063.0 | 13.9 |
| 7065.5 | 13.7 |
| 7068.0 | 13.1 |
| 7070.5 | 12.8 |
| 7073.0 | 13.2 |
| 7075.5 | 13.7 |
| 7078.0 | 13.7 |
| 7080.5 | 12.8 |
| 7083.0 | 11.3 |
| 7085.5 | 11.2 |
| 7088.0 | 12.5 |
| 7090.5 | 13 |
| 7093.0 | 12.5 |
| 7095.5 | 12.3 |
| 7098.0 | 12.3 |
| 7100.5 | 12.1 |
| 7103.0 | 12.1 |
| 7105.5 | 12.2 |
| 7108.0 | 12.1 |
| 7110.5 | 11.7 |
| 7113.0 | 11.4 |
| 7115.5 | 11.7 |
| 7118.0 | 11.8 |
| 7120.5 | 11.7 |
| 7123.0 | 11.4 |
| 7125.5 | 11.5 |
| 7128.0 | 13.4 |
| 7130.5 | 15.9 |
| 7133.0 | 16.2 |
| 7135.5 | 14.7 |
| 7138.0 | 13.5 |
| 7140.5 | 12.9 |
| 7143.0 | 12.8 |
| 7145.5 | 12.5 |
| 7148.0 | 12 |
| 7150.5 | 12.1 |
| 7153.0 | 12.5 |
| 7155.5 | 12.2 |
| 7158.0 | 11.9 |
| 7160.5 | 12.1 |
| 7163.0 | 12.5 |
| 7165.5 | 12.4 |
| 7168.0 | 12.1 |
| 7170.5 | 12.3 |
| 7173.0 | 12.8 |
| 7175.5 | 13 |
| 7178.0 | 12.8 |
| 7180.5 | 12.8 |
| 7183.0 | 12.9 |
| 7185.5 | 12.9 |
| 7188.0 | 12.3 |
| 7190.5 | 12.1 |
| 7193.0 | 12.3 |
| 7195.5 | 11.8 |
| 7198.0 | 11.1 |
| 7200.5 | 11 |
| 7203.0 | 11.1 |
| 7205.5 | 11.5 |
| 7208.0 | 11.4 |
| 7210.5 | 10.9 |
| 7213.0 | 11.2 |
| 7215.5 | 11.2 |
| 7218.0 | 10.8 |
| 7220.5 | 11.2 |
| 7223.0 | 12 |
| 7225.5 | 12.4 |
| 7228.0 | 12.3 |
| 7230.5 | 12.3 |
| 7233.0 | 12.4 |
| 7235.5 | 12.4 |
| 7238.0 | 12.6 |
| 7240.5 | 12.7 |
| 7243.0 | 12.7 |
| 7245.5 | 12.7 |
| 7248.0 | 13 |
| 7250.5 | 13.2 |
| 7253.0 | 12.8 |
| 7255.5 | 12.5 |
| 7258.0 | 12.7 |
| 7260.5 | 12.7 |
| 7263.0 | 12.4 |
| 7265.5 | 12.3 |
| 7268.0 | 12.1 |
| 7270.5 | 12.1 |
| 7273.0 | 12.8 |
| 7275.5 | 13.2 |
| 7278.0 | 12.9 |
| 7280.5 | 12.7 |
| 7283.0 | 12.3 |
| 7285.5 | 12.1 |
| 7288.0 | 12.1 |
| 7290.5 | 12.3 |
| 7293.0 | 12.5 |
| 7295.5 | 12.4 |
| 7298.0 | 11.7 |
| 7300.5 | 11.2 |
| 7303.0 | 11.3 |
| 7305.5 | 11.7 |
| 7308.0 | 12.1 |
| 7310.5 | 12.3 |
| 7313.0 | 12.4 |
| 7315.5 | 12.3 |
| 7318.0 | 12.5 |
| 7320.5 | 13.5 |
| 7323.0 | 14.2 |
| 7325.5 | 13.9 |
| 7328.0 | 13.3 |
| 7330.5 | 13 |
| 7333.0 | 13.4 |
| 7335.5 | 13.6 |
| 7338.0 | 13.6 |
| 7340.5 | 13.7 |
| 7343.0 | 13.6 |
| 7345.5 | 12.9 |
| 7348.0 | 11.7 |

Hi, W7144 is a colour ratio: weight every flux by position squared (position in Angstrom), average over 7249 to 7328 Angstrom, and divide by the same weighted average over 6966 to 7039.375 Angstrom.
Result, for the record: 1.1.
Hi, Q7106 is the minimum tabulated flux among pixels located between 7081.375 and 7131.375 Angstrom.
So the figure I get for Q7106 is 11.2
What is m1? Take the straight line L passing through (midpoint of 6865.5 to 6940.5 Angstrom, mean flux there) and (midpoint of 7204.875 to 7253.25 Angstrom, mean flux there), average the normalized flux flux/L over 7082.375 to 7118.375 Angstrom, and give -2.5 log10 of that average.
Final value 0.030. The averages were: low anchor 12.8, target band 12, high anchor 12.1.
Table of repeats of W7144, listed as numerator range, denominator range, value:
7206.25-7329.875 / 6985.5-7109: 1.04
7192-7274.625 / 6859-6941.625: 1.04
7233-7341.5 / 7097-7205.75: 1.06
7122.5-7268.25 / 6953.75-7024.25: 1.02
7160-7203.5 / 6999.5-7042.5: 1.06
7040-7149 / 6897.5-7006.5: 1.05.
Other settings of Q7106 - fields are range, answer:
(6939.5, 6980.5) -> 11.7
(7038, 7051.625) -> 9.92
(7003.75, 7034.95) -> 9.86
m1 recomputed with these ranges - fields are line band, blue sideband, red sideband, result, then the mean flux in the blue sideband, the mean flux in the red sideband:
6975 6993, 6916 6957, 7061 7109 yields 0.029 mag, 12.7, 12.7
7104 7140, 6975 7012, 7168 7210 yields -0.042 mag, 12.7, 12.1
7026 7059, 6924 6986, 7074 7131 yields 0.036 mag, 12.8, 12.3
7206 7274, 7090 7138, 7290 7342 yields 0.043 mag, 12.6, 12.7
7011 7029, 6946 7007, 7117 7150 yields 0.023 mag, 12.8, 13.1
